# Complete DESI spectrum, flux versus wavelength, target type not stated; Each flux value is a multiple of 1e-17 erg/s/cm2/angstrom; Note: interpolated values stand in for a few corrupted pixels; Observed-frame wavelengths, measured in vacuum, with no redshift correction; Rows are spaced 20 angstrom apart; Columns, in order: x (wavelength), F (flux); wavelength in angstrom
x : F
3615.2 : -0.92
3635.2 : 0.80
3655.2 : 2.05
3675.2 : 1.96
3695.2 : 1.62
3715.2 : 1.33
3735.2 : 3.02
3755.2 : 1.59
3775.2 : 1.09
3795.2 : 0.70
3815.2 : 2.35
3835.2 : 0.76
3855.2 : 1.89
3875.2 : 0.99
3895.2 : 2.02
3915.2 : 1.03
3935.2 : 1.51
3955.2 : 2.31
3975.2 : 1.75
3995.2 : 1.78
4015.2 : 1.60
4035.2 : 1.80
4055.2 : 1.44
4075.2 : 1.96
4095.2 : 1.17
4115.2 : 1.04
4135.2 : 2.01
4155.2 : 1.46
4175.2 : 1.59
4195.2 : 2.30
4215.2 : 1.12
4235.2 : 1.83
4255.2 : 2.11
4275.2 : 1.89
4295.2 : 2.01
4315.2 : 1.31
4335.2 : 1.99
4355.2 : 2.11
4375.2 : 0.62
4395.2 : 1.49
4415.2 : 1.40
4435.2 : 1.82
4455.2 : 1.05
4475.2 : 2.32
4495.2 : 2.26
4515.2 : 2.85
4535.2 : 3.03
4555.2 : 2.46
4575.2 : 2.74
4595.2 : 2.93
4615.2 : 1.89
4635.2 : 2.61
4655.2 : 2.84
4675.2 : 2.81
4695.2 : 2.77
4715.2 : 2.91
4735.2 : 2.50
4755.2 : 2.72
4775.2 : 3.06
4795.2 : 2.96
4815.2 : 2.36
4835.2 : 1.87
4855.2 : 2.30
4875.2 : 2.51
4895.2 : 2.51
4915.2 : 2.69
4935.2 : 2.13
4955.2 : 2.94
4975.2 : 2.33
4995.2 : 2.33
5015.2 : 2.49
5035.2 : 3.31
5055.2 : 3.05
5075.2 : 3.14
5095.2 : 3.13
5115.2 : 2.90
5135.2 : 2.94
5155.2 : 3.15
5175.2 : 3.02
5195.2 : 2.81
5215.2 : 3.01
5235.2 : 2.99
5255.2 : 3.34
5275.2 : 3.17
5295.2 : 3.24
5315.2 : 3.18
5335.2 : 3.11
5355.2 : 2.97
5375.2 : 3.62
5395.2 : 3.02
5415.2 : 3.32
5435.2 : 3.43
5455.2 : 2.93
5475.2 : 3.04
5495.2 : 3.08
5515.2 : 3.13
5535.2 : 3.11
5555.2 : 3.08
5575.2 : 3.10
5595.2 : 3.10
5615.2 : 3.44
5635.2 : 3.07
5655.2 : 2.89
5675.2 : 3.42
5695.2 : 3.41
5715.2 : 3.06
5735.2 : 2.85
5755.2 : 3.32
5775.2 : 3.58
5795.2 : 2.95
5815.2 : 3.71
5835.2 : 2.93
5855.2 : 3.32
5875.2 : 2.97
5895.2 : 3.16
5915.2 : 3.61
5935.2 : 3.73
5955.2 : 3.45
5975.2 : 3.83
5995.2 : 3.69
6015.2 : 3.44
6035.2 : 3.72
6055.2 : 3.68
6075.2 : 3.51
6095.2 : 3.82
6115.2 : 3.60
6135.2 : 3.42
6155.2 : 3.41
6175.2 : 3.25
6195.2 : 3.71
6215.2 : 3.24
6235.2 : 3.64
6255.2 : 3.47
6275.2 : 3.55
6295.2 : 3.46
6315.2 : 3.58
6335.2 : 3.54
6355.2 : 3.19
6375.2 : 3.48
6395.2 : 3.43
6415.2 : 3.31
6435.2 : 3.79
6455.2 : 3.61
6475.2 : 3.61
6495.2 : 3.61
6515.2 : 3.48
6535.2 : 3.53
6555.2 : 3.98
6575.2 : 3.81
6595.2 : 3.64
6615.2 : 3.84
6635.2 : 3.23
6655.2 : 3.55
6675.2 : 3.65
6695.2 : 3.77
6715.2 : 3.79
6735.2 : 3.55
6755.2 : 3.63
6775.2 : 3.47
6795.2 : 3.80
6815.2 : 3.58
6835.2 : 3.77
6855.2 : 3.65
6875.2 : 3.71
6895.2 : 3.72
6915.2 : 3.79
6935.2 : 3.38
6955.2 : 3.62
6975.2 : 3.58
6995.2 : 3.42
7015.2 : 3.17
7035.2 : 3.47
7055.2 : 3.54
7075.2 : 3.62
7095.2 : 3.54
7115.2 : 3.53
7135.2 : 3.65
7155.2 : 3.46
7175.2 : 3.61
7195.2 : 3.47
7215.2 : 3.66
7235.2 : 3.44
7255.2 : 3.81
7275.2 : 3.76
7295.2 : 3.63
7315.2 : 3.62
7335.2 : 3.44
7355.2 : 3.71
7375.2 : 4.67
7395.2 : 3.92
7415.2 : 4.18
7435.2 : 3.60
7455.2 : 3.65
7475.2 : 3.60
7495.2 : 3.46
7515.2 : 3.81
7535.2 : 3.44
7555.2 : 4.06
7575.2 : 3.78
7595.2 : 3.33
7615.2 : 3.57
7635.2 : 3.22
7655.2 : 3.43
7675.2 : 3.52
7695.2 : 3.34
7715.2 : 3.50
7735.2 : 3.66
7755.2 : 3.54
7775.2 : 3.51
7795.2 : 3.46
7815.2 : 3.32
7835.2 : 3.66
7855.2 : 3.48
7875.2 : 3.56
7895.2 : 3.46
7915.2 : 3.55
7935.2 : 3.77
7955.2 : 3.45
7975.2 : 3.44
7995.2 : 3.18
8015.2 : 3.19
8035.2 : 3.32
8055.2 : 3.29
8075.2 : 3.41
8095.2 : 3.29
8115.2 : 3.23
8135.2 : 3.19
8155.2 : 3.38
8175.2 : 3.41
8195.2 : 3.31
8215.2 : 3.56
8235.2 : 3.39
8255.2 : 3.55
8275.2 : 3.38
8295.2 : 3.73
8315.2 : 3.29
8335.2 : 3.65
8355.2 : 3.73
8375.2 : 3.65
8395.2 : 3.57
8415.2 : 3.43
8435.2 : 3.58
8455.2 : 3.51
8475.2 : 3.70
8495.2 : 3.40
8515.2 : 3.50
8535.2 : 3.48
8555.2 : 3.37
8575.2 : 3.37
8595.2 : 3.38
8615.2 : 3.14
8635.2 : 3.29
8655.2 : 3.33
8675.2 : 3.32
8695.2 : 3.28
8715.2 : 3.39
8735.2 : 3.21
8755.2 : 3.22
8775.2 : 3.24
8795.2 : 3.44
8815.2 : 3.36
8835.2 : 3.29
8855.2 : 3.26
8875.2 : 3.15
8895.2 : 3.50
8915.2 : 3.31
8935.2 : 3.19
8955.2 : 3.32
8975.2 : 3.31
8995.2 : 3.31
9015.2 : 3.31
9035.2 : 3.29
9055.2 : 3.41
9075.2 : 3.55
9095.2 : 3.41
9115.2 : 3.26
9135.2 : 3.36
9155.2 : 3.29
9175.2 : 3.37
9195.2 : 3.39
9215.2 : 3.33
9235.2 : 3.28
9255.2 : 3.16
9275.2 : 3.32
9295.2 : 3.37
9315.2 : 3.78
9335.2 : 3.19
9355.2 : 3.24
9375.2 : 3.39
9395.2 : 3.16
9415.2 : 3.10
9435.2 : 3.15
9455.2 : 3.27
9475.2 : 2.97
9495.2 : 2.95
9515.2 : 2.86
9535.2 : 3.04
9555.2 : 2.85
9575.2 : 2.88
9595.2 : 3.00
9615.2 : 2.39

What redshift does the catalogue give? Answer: 0.125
